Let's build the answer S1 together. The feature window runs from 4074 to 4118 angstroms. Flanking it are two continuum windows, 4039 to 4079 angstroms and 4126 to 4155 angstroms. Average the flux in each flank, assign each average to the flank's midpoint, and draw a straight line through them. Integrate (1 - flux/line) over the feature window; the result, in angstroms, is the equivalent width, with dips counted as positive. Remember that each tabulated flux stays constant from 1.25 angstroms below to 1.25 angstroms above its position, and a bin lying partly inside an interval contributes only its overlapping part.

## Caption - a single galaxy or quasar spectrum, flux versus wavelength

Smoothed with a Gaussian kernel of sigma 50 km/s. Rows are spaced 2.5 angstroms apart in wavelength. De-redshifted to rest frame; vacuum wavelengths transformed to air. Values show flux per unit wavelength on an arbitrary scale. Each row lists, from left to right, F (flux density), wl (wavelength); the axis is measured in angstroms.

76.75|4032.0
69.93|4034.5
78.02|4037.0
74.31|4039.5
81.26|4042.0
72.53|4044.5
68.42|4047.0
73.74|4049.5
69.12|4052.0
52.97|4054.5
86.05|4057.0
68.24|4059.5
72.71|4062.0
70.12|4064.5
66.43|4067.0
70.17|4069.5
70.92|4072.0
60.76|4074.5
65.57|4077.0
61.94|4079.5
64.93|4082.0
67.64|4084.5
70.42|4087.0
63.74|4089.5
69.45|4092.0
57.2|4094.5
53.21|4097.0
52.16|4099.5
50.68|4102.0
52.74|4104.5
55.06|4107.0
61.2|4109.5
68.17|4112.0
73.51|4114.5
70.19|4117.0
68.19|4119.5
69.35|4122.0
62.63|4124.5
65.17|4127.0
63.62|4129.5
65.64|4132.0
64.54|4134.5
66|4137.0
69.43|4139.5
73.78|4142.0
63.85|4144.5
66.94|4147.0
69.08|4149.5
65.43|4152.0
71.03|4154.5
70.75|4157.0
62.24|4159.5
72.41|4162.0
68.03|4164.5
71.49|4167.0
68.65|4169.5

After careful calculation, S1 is 4.2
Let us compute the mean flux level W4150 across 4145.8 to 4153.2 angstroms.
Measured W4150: 67.2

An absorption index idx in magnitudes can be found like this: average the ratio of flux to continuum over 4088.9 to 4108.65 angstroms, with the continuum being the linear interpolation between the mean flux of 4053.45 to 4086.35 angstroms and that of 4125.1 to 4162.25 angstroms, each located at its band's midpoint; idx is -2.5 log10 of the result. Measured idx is 0.19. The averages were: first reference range 67.7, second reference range 67.1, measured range 56.6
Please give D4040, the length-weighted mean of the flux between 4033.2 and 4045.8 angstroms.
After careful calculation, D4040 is 75.2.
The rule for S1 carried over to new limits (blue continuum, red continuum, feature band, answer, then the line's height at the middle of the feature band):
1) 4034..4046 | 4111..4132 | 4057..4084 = 1.6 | 72.4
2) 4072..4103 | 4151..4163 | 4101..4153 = 0.4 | 65.6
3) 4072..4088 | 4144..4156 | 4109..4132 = -0.1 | 66.7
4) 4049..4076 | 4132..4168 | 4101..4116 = 1.7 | 68.5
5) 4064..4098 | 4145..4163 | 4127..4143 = 0.1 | 67.3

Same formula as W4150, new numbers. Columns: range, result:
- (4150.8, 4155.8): 68.3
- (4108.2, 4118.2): 68.2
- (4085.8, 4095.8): 65.1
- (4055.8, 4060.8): 77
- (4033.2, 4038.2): 74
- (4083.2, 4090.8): 67.3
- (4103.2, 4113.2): 59.2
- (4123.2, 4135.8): 64.3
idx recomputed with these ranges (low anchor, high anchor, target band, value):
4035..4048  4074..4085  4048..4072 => -0.01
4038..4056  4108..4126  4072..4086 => 0.07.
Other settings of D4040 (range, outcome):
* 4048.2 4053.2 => 71.4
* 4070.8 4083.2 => 64.8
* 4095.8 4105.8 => 52.2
